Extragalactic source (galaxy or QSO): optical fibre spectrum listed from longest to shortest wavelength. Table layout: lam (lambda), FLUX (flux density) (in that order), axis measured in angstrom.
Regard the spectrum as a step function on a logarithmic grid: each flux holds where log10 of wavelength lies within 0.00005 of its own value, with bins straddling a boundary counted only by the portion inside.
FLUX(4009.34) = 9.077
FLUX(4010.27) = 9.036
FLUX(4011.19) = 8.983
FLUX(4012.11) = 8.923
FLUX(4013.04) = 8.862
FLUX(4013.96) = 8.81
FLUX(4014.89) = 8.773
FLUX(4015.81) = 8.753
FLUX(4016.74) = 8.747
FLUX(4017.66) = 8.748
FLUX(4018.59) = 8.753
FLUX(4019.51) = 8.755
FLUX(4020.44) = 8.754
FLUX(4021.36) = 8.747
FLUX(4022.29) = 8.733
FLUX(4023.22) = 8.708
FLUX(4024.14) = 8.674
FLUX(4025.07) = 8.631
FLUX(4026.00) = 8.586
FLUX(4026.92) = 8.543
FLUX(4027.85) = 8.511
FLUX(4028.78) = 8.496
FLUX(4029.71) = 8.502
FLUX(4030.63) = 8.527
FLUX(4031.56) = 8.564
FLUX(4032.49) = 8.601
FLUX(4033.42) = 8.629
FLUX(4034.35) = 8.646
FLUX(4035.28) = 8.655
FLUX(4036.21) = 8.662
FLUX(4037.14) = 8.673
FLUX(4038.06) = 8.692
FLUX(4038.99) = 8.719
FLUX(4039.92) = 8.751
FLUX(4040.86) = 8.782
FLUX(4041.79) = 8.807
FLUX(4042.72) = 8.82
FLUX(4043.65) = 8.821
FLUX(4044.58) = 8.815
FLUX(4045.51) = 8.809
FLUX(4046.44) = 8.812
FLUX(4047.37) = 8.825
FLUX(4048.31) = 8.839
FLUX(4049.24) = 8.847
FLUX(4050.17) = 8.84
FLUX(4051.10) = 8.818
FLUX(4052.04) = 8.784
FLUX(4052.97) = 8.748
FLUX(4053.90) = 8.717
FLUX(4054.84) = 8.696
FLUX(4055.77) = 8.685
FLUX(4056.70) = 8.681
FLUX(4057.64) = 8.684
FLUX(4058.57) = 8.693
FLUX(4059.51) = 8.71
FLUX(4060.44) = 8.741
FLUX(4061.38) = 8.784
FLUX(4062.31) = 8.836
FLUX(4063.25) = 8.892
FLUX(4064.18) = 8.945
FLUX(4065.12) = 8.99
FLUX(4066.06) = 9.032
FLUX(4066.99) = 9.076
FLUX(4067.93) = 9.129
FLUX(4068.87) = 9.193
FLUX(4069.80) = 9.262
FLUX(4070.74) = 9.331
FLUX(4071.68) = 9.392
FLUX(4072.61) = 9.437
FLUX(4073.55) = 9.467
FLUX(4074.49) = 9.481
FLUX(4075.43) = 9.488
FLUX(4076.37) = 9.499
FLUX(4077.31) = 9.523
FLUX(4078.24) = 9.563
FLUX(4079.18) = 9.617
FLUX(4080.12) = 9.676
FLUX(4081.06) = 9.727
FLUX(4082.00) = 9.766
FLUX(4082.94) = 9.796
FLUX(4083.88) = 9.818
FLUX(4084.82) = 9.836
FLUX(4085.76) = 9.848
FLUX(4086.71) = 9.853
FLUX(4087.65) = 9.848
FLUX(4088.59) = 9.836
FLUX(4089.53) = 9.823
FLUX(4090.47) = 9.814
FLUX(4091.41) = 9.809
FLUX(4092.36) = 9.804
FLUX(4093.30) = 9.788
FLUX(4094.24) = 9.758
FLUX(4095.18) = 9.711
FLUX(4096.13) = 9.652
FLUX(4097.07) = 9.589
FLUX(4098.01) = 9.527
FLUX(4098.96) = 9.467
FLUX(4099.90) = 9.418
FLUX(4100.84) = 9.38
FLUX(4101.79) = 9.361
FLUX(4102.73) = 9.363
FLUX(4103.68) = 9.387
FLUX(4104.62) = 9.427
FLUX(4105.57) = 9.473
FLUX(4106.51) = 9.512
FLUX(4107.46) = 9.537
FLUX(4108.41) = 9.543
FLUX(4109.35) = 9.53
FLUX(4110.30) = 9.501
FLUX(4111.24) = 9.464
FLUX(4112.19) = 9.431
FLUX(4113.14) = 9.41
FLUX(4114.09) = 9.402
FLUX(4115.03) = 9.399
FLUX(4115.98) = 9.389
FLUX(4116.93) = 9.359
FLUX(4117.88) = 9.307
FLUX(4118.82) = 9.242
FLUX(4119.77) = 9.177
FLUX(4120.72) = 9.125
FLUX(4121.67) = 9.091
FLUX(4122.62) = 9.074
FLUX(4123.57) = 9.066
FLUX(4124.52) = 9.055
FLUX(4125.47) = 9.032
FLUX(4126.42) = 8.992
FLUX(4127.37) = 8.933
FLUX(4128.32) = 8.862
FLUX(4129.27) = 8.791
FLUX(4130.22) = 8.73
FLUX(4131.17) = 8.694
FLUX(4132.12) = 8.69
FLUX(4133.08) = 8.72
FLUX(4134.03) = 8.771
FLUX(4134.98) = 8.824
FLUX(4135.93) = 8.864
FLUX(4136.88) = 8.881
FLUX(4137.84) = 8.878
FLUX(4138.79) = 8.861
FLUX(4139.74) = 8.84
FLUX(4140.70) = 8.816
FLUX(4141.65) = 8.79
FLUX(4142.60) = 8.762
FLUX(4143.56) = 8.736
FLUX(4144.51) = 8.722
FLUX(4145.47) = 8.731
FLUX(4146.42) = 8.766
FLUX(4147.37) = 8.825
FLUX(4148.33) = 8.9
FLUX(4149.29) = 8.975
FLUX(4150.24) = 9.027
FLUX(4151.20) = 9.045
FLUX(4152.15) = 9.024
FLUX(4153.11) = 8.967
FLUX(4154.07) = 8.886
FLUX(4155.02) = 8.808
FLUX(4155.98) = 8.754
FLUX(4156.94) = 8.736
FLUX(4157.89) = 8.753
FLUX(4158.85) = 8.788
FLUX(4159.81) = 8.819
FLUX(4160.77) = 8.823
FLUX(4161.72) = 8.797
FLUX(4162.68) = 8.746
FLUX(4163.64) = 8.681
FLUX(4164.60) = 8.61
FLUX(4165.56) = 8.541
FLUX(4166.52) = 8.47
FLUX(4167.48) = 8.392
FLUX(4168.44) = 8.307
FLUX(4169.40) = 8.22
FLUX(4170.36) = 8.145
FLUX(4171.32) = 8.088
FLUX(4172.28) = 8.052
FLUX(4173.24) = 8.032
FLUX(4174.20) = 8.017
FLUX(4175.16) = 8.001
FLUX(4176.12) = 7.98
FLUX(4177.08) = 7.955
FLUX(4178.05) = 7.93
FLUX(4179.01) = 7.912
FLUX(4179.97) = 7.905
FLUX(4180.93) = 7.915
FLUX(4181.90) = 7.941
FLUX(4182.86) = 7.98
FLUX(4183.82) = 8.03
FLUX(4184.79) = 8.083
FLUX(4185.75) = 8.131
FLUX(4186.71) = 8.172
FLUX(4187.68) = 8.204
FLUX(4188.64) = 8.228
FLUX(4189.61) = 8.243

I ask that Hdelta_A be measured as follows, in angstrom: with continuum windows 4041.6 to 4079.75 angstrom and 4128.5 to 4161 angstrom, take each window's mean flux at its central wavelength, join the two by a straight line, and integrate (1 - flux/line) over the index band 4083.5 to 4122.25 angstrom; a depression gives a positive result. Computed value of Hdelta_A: -2.7 angstrom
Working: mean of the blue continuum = 9.01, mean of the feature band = 9.53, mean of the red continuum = 8.82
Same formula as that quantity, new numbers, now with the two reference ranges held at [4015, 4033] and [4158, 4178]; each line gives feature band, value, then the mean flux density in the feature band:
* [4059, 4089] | -2.9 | 9.38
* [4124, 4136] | -0.6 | 8.84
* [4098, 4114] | -1.8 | 9.45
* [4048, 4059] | -0.2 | 8.76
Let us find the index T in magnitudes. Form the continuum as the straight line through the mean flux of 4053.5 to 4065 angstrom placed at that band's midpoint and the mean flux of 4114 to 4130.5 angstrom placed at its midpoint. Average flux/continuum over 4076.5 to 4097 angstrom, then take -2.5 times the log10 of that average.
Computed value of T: -0.10 mag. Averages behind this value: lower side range 8.76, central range 9.75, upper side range 9.11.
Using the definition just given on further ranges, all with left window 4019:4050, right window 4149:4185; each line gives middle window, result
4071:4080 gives -0.11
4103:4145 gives -0.07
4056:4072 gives -0.04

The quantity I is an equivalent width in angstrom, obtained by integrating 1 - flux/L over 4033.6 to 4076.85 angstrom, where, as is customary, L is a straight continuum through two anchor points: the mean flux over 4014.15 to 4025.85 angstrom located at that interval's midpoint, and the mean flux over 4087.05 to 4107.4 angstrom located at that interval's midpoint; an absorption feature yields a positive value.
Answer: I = 1.03 angstrom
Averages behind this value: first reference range 8.72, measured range 8.91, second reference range 9.61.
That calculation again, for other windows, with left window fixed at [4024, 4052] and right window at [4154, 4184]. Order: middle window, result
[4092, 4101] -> -1.1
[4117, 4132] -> -1.0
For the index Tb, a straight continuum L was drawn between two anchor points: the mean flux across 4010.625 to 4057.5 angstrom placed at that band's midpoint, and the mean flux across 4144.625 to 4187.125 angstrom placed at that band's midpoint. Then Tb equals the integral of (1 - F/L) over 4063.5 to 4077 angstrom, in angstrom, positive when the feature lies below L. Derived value -1.0 angstrom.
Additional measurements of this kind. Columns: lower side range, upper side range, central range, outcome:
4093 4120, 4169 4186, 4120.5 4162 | -0.53 angstrom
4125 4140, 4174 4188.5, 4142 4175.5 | -0.93 angstrom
